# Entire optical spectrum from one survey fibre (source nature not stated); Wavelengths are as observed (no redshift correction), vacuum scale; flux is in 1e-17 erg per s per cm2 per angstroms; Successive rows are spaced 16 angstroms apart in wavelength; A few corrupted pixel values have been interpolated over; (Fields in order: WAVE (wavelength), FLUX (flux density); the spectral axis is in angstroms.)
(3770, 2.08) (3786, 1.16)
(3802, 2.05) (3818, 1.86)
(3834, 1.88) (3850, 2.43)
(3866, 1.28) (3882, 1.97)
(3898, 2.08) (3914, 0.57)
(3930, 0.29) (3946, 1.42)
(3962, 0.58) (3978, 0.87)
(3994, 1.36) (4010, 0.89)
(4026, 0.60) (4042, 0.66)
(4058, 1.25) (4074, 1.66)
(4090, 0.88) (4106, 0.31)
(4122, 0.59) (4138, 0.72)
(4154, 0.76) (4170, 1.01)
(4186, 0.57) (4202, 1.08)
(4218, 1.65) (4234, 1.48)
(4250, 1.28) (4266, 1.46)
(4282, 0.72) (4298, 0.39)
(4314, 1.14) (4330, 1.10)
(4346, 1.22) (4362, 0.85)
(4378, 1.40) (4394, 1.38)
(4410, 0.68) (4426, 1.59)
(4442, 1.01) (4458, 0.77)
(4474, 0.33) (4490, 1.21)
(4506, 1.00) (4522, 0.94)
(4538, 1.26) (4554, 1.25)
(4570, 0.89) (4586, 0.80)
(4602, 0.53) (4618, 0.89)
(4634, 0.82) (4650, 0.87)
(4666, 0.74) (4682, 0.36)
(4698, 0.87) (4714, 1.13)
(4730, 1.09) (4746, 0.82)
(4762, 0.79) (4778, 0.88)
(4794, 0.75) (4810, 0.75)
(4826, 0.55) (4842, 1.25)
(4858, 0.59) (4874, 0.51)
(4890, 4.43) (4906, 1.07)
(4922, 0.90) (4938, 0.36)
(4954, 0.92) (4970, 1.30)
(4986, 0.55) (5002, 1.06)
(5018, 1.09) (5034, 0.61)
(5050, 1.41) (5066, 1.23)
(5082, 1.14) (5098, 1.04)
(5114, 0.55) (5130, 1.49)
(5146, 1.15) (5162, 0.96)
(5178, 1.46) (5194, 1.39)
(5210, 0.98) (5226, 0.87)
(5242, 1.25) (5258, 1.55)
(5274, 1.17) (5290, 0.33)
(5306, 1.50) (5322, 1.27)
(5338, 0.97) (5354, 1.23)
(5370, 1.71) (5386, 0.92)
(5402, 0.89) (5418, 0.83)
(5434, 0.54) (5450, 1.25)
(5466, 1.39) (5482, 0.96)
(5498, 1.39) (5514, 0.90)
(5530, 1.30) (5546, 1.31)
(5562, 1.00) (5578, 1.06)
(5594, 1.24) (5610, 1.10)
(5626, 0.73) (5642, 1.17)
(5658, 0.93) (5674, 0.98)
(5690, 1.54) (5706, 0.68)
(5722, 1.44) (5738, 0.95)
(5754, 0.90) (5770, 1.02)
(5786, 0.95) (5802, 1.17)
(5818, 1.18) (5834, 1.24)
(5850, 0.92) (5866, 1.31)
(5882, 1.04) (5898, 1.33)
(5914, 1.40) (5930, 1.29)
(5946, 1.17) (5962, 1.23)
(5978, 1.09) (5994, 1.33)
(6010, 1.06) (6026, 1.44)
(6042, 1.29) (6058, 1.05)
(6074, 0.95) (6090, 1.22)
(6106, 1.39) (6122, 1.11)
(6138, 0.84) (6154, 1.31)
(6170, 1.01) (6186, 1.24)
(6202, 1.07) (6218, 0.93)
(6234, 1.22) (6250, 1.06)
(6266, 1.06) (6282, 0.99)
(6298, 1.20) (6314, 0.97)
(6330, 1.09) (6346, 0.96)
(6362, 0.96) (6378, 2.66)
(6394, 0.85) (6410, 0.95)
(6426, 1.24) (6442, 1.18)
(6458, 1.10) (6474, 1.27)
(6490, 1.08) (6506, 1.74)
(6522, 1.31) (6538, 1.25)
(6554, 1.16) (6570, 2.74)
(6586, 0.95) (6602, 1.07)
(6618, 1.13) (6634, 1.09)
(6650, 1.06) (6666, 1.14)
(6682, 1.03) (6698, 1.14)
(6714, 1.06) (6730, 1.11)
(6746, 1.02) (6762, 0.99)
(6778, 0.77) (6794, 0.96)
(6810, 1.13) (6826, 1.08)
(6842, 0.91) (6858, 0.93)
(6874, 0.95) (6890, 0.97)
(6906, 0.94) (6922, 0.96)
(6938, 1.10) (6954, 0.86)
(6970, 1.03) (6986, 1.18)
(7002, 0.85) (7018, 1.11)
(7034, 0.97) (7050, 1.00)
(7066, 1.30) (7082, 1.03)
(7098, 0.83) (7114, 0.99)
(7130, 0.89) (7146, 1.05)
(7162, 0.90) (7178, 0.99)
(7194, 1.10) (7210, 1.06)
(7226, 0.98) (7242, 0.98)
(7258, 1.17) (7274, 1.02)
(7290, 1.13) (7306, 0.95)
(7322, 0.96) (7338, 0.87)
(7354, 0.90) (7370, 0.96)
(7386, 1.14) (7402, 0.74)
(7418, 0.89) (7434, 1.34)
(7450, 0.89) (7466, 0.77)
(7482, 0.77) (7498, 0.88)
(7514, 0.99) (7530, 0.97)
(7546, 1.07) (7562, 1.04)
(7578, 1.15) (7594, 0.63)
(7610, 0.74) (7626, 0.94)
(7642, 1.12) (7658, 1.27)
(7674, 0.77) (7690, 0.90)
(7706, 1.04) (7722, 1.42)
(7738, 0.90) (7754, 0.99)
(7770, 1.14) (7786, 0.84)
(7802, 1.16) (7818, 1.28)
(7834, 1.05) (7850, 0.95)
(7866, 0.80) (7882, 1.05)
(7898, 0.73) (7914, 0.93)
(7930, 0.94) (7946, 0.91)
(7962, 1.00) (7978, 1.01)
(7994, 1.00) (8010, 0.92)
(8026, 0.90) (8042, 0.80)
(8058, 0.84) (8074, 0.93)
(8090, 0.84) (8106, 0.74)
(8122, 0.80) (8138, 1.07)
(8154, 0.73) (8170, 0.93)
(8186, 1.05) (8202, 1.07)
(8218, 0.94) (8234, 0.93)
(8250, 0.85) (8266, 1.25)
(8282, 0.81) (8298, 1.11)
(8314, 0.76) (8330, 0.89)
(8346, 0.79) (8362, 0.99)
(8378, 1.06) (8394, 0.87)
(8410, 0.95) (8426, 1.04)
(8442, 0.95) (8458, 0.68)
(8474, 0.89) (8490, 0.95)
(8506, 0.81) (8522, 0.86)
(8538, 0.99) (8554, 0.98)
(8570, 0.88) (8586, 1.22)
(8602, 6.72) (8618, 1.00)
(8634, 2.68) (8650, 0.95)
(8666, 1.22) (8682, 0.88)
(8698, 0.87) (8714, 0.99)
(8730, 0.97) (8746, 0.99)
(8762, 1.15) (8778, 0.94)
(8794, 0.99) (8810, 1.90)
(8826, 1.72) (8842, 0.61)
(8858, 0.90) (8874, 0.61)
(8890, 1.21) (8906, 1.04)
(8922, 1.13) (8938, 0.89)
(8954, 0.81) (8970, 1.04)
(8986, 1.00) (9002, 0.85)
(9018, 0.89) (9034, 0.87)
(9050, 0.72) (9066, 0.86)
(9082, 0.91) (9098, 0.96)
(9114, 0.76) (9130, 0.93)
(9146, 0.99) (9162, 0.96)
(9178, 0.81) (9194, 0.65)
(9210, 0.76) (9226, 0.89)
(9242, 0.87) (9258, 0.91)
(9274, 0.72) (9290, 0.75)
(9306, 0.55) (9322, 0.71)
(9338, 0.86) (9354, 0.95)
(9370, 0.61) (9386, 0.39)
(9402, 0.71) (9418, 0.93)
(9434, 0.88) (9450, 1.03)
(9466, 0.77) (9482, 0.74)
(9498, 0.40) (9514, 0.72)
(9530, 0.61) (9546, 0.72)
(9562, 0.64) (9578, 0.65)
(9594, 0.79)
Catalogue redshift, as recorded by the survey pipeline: 0.311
